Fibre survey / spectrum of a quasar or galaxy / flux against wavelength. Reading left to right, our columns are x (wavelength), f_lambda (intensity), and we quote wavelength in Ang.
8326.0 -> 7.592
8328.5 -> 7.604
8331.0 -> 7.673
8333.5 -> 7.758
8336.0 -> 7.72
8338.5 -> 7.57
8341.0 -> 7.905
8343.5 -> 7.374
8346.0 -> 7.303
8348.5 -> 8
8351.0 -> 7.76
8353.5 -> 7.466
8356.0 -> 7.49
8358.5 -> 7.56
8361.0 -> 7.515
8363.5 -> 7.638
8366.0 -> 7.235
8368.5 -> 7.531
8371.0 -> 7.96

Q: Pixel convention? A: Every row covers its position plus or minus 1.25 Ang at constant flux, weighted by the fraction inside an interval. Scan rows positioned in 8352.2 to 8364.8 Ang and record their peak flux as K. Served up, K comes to 7.638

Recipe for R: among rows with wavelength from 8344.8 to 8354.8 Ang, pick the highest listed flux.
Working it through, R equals 8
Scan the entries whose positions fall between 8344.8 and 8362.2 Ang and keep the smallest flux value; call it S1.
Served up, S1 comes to 7.303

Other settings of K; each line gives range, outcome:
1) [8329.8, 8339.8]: 7.758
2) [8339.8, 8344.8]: 7.905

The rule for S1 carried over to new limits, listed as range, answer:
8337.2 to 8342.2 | 7.57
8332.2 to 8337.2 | 7.72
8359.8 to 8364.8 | 7.515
